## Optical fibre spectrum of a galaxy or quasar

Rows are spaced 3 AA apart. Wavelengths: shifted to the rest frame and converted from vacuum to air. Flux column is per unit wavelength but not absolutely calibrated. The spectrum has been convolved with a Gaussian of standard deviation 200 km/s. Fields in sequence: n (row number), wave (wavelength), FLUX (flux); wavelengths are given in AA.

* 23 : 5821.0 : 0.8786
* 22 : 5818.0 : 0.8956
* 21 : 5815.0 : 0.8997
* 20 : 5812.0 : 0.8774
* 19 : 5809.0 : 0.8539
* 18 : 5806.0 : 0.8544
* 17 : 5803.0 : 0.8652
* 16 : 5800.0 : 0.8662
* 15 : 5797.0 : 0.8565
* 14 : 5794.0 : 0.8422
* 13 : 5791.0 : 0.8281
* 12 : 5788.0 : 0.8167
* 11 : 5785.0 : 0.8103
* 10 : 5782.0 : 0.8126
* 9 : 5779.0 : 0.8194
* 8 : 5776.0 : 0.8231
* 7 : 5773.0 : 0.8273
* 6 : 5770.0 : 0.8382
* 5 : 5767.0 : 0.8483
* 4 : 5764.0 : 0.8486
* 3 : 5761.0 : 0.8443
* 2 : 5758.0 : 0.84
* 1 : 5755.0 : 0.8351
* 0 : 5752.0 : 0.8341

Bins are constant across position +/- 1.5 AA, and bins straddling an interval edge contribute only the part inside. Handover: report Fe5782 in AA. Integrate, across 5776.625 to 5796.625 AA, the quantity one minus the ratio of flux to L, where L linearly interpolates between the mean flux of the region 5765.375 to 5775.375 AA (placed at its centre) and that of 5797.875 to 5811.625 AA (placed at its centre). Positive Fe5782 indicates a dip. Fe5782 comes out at 0.6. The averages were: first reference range 0.837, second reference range 0.861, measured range 0.824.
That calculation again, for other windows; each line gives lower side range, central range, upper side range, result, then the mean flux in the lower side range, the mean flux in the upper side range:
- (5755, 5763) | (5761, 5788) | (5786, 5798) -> 0.3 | 0.841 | 0.834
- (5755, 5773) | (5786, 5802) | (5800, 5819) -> 0.4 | 0.842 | 0.873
